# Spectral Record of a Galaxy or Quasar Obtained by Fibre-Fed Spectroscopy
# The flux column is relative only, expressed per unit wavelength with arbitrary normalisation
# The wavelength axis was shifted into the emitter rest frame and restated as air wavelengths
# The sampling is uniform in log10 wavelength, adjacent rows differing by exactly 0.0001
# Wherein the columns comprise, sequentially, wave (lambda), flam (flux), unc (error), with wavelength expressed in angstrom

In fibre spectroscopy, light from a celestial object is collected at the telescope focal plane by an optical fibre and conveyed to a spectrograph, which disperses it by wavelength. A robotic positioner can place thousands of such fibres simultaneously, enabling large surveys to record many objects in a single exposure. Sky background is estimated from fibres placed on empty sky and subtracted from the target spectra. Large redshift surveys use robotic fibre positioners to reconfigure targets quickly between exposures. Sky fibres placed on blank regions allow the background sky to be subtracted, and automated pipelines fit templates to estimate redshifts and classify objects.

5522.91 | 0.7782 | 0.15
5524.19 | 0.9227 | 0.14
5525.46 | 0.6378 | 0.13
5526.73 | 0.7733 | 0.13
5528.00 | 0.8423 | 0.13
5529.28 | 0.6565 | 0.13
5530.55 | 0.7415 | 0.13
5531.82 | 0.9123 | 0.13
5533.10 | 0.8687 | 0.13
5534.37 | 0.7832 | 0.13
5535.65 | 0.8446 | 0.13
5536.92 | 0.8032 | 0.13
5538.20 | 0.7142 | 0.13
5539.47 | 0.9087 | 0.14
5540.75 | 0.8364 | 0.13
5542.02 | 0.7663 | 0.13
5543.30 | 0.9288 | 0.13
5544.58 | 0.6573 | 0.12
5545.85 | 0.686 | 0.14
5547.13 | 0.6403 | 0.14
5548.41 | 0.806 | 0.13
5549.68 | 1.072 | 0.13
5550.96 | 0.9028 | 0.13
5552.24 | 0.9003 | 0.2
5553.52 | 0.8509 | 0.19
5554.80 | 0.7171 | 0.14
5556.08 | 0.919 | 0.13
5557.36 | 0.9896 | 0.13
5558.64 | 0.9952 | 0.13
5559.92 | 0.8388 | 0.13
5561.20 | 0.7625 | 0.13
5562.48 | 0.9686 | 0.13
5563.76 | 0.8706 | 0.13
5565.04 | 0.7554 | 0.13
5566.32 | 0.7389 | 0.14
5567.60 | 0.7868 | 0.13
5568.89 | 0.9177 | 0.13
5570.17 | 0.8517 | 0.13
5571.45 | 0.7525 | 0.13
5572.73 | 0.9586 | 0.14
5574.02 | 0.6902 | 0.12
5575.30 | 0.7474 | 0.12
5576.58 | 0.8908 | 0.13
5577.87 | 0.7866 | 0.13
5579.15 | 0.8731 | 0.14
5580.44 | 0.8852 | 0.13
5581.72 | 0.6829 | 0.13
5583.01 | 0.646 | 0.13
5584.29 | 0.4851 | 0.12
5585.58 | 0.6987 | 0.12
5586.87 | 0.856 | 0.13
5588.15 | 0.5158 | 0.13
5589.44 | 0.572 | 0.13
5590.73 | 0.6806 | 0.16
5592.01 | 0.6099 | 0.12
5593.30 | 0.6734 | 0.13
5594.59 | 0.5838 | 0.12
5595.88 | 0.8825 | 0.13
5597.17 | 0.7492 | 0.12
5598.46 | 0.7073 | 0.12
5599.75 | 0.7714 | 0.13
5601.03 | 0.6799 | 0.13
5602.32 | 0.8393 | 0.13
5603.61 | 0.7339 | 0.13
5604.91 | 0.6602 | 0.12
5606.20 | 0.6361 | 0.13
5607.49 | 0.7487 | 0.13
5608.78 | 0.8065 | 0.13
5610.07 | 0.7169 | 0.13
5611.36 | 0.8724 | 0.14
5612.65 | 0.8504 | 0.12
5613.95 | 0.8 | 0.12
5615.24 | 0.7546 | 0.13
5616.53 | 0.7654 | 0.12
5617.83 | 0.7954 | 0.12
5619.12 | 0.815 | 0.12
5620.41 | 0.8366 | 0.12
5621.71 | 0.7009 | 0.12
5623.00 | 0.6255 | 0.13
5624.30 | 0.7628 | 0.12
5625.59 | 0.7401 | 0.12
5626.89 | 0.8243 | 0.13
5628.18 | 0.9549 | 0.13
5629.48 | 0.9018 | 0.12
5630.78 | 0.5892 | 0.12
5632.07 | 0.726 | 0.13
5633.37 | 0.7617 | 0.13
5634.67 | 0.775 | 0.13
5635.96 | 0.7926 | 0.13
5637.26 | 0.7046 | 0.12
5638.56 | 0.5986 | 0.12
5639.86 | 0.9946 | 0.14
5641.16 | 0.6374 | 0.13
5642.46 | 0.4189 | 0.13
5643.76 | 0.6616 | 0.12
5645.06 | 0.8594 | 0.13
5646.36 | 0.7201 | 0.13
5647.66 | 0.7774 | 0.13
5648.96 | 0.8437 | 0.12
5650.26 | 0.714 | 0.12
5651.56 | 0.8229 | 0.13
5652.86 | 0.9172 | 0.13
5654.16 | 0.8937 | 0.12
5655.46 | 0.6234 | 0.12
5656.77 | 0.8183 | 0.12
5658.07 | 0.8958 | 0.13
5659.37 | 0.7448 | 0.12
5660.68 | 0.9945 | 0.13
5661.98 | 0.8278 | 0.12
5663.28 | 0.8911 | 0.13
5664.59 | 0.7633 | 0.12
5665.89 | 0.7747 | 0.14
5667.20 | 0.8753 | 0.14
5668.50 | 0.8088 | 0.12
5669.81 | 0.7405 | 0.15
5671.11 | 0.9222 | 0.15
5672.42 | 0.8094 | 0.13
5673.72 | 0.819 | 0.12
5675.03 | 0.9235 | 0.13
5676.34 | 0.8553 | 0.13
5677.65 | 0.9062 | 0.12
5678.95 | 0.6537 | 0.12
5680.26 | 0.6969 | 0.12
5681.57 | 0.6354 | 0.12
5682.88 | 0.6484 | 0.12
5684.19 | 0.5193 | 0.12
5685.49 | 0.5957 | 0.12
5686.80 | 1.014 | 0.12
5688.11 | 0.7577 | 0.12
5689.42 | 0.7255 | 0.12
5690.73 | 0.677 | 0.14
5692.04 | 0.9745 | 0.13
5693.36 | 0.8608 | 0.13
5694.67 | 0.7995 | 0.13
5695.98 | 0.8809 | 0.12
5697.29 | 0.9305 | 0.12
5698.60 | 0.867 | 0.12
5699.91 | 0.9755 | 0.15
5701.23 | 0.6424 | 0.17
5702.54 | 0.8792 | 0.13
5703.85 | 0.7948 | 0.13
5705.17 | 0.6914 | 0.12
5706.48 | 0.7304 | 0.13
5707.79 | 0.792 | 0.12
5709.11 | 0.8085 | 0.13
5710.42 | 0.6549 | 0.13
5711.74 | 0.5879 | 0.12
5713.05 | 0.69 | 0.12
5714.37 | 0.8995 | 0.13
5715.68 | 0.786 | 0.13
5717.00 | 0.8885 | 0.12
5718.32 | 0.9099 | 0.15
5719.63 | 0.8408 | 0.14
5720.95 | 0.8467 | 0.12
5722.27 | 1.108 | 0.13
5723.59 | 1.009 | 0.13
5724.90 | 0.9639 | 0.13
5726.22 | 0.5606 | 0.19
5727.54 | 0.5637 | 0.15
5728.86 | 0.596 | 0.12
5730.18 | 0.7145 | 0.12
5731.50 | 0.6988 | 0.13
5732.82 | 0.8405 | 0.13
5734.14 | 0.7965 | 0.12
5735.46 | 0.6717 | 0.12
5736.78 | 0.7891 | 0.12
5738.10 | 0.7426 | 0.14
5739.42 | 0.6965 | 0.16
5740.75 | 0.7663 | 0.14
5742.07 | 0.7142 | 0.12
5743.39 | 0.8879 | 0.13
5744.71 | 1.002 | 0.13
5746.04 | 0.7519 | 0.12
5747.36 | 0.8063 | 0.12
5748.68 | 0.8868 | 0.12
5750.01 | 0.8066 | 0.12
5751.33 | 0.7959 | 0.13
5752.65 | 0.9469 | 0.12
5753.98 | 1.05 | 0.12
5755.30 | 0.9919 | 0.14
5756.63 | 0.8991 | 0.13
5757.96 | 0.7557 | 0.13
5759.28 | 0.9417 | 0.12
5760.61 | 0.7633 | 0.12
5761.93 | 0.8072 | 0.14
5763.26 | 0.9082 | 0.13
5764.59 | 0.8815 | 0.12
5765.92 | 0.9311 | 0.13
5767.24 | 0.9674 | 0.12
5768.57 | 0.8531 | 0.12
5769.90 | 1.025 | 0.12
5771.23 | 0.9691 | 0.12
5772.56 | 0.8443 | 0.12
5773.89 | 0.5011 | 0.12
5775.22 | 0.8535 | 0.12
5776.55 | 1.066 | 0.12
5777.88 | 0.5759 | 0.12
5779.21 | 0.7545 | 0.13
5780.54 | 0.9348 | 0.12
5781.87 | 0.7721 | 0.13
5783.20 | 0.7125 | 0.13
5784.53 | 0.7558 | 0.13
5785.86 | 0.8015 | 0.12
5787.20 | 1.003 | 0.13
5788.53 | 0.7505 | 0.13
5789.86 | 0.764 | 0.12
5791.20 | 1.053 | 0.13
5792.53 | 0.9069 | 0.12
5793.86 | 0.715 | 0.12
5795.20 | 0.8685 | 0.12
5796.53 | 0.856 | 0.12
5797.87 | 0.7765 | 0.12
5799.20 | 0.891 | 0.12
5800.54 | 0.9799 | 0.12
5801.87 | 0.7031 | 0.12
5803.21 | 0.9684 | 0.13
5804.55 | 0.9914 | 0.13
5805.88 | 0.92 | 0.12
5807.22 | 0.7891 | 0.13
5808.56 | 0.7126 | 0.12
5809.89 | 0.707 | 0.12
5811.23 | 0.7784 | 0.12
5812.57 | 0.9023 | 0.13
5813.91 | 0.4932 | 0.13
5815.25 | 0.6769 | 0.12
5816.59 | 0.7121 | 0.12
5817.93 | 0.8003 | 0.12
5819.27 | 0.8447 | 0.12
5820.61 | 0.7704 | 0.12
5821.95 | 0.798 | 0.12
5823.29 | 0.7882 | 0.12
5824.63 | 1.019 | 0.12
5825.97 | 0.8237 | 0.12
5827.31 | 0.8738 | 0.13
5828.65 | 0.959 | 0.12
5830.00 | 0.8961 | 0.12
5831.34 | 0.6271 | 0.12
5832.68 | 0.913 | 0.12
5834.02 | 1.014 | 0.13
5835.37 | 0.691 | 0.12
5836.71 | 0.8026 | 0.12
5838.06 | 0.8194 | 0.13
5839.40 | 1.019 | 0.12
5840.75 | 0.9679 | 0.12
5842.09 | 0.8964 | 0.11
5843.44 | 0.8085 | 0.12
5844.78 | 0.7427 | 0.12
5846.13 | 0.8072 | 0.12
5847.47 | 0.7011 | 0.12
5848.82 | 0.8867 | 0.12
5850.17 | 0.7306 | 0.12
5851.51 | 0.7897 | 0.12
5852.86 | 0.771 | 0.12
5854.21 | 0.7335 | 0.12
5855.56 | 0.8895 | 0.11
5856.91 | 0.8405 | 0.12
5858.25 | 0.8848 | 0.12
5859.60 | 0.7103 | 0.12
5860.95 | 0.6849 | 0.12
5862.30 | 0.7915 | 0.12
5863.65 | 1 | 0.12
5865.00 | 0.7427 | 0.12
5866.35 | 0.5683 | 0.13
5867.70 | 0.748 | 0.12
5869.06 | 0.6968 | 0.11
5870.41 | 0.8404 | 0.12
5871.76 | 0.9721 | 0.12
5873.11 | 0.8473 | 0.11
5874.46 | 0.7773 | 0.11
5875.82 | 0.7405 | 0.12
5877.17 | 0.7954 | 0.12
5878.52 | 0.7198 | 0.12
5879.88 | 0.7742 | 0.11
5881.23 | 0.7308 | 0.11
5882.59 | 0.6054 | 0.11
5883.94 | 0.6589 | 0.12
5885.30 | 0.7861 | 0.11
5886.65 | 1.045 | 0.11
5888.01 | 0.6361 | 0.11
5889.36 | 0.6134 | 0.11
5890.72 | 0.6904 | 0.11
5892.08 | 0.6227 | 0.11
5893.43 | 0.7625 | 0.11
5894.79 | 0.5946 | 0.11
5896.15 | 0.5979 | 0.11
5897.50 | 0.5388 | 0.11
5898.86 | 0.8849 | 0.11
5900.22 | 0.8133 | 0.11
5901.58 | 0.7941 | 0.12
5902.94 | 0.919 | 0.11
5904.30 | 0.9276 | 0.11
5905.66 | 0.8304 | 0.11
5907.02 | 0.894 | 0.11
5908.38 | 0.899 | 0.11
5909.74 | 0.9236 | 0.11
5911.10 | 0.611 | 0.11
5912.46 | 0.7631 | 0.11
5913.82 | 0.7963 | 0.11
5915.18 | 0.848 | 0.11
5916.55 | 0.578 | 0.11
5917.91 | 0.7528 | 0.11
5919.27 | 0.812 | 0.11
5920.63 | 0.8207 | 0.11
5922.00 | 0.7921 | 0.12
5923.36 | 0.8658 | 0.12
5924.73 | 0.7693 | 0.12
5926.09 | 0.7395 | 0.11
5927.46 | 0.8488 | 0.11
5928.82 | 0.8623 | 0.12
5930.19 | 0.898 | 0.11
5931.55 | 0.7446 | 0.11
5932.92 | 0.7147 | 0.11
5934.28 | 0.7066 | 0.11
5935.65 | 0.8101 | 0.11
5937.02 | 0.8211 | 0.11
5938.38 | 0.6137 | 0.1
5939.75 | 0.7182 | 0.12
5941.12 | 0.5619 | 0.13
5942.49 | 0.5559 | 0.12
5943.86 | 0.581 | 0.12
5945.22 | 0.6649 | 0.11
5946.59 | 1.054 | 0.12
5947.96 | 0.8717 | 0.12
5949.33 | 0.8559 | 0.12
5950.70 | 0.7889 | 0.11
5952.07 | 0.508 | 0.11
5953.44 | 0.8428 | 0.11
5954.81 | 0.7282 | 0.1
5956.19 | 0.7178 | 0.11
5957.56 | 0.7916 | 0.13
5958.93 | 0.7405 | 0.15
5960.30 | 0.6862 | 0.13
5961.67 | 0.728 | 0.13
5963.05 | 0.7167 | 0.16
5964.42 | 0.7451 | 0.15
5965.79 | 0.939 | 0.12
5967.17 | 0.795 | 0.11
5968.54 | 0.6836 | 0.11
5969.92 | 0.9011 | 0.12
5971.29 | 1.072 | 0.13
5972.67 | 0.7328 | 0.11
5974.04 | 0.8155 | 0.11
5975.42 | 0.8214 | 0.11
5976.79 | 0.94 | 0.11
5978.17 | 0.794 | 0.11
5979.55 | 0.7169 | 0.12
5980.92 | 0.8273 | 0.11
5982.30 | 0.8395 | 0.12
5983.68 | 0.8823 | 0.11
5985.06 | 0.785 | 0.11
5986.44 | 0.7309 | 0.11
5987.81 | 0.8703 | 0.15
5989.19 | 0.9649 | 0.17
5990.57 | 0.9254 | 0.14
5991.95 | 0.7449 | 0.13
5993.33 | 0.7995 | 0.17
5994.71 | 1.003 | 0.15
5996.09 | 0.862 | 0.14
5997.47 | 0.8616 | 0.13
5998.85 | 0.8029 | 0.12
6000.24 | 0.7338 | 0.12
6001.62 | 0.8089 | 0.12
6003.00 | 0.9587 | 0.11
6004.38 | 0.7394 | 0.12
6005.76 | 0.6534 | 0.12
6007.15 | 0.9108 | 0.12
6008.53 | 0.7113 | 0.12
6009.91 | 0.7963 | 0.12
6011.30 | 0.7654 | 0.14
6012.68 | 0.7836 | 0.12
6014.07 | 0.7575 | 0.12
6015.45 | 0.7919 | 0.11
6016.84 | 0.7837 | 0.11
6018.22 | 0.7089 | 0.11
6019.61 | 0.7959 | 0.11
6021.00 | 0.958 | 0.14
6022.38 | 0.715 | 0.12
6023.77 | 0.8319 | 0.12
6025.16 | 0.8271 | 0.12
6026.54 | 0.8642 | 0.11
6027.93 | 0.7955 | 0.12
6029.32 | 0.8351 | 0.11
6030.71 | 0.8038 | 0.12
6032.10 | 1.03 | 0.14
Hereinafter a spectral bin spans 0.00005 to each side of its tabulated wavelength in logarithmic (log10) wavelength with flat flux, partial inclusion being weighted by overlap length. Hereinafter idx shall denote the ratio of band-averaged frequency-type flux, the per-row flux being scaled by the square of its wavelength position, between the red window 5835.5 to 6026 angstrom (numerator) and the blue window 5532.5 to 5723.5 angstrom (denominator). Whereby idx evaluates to 1.1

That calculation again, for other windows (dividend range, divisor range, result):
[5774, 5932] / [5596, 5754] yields 1.08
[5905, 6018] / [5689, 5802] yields 1.03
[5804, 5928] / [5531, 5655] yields 1.12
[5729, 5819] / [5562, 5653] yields 1.16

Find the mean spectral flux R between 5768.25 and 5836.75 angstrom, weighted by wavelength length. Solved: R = 0.826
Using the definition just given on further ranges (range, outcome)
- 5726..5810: 0.826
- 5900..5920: 0.811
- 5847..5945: 0.763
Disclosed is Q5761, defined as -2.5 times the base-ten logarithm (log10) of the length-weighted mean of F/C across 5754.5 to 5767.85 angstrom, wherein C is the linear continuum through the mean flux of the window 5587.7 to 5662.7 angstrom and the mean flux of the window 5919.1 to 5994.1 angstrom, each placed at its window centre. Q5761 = -0.16 mag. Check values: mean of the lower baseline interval 0.754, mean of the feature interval 0.886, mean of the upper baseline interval 0.787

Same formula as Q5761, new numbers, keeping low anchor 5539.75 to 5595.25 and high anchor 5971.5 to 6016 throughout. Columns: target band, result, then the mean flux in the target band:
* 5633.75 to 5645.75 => 0.11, 0.717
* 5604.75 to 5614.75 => 0.03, 0.767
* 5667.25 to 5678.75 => -0.06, 0.842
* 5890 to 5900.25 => 0.19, 0.68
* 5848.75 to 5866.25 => 0.02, 0.794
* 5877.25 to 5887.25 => 0.07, 0.76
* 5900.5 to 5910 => -0.09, 0.879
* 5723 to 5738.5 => 0.08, 0.745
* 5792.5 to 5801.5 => -0.06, 0.848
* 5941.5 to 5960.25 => 0.10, 0.741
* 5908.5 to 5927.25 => 0.05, 0.78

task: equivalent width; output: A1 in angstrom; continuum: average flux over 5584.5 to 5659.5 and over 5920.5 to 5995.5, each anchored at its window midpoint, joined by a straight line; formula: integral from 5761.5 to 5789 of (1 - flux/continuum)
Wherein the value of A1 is -2.7 angstrom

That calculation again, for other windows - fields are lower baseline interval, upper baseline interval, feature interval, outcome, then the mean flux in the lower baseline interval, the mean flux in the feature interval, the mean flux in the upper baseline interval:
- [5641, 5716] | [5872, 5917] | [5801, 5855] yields -3.4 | 0.784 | 0.817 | 0.761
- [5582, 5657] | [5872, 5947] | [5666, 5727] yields -4.8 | 0.739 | 0.803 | 0.759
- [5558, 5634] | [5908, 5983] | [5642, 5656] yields 0.2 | 0.764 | 0.756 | 0.776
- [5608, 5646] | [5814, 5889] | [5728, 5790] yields -3.2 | 0.76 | 0.824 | 0.8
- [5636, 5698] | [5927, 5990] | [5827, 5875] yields -2.1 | 0.786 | 0.818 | 0.783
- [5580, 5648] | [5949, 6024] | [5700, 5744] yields -1.4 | 0.732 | 0.777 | 0.803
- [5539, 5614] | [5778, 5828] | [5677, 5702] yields 0.7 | 0.781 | 0.778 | 0.818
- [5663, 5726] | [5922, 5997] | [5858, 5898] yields 2.9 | 0.807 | 0.738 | 0.791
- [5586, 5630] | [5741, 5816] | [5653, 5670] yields -1.0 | 0.747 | 0.824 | 0.841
